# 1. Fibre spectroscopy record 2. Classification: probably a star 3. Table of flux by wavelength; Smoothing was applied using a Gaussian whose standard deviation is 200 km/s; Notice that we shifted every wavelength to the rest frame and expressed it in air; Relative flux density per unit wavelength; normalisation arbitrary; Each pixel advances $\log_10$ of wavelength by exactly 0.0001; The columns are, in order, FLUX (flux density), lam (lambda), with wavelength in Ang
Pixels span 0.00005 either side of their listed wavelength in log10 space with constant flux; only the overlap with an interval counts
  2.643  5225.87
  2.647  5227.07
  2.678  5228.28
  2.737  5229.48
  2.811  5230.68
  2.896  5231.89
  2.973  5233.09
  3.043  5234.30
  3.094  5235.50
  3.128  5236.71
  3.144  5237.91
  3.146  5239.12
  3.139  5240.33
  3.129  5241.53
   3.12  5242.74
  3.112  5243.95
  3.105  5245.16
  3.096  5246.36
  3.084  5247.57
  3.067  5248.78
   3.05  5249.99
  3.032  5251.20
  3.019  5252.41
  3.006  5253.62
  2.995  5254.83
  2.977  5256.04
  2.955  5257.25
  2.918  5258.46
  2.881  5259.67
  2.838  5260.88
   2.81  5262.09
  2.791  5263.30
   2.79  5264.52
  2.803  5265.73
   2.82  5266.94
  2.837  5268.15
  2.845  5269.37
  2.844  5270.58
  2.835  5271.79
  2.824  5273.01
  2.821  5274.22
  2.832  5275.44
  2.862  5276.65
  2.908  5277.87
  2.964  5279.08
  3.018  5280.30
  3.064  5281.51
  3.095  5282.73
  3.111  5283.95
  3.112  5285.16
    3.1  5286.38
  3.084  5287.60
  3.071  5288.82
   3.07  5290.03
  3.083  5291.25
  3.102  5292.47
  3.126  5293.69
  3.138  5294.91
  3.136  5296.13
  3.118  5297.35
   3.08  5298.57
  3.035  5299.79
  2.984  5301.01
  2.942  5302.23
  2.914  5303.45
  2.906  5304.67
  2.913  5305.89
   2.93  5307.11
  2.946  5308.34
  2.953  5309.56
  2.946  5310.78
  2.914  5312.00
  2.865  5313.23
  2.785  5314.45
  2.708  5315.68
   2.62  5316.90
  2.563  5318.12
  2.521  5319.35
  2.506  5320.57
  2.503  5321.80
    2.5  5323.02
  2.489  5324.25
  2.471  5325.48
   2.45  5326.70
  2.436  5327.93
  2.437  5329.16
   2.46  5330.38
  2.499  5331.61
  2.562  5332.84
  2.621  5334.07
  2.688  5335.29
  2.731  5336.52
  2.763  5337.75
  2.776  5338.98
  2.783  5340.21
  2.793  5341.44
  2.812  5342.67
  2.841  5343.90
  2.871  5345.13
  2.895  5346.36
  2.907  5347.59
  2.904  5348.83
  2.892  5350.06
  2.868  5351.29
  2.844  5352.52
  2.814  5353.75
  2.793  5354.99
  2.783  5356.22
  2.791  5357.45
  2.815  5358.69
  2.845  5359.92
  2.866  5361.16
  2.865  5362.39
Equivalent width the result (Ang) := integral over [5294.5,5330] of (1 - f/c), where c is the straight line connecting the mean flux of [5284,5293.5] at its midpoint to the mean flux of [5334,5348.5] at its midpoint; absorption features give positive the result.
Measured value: 2.2 Ang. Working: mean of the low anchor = 3.09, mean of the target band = 2.78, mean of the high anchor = 2.8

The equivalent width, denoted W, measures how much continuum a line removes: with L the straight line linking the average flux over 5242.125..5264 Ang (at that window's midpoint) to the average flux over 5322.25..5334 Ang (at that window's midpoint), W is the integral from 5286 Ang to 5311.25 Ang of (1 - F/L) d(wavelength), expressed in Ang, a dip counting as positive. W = -3.2 Ang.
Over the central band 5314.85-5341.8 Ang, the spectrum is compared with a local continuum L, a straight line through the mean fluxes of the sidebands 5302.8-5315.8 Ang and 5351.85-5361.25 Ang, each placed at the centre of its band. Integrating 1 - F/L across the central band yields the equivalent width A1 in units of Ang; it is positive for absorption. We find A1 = 2.6 Ang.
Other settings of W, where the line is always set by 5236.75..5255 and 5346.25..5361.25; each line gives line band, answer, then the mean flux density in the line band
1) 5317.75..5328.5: 1.55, 2.49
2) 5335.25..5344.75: 0.31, 2.78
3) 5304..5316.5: 0.25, 2.88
